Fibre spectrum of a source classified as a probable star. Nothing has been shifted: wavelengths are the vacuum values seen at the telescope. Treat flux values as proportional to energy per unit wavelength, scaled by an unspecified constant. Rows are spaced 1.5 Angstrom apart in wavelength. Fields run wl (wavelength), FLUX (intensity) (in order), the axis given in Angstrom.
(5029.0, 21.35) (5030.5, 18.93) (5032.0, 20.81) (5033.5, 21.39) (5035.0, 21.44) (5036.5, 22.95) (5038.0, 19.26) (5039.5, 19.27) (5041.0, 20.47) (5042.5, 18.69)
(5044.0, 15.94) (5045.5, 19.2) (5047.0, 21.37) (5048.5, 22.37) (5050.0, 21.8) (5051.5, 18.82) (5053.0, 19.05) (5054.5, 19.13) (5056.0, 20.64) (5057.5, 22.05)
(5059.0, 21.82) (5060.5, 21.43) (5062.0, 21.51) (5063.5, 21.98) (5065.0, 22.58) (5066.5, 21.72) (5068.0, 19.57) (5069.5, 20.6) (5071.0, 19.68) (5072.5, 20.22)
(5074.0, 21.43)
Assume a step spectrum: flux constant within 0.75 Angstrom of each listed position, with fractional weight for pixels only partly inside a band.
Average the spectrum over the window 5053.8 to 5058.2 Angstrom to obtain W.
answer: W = 20.6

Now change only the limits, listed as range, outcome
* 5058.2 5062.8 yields 21.6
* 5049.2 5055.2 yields 19.7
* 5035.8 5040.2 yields 20.5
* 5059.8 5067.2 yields 21.8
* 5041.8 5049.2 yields 19.5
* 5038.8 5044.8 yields 18.6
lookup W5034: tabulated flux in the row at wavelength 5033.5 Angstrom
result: 21.39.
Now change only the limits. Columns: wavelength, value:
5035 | 21.44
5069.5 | 20.6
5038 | 19.26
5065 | 22.58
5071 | 19.68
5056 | 20.64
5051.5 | 18.82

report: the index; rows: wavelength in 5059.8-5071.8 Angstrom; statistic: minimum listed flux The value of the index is 19.57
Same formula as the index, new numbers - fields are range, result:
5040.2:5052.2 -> 15.94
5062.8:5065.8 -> 21.98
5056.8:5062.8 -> 21.43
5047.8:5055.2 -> 18.82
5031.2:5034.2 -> 20.81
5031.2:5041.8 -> 19.26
